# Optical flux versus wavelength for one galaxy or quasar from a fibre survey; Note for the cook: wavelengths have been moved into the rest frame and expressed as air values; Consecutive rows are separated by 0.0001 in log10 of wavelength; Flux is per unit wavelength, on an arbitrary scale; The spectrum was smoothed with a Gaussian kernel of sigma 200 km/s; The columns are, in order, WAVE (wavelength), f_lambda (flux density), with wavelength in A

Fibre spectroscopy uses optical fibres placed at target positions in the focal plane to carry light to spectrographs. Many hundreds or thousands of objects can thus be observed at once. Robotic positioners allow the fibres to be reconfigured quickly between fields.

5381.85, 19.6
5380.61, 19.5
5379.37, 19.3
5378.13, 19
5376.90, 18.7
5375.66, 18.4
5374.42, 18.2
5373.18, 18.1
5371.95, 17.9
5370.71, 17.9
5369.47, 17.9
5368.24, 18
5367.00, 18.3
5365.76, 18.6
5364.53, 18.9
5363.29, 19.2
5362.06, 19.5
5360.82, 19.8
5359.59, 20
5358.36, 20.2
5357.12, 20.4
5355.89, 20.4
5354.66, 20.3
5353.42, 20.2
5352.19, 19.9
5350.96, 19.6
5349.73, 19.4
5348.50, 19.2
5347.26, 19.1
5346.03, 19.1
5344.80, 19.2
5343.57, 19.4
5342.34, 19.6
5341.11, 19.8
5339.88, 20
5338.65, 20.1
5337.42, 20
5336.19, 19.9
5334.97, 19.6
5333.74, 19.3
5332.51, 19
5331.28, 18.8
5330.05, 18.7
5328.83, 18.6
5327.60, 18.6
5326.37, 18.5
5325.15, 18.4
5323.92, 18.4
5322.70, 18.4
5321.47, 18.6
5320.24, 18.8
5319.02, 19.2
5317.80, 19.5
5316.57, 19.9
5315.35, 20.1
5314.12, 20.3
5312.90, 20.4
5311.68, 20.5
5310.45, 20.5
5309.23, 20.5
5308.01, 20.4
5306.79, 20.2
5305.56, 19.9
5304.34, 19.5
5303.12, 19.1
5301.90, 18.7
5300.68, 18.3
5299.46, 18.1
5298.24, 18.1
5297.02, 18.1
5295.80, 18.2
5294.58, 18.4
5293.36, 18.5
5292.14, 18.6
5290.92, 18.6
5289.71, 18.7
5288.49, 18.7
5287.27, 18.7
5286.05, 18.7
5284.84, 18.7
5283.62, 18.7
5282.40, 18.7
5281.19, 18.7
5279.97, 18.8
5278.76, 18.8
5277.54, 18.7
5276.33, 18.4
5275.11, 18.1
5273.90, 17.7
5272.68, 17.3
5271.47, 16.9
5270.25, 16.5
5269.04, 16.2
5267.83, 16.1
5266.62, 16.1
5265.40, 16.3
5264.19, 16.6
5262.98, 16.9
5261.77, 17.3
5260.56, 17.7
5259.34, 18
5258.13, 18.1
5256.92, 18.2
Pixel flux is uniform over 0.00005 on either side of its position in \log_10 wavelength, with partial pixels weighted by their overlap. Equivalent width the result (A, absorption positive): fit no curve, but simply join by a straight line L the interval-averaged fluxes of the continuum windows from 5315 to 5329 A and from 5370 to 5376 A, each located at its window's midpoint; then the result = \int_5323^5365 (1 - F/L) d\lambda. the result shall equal -2.0 A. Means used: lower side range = 18.9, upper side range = 18.1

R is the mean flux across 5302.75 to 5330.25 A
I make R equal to 19.4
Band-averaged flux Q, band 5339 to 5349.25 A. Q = 19.4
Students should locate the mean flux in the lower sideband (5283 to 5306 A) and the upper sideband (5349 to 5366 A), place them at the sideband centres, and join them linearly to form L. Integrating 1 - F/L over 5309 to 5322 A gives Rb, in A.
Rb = -0.56 A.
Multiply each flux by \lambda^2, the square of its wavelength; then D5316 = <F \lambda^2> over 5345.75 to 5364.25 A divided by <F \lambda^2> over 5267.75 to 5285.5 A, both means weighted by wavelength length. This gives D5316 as 1.13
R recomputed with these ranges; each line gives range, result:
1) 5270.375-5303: 18.4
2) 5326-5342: 19.3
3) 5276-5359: 19.2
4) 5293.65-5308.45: 18.9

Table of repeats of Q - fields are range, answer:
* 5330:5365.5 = 19.6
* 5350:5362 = 20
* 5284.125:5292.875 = 18.7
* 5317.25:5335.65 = 18.8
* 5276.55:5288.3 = 18.7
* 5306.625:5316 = 20.4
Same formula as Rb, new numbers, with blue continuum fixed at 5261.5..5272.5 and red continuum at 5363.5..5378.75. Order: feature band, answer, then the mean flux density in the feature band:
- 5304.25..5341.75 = -4.2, 19.5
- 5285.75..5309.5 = -2.5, 18.9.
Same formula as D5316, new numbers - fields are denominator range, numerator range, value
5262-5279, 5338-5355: 1.18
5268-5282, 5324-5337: 1.09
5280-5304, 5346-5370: 1.07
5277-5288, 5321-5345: 1.04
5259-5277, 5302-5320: 1.19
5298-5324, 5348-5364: 1.04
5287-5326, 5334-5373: 1.03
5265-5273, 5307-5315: 1.26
